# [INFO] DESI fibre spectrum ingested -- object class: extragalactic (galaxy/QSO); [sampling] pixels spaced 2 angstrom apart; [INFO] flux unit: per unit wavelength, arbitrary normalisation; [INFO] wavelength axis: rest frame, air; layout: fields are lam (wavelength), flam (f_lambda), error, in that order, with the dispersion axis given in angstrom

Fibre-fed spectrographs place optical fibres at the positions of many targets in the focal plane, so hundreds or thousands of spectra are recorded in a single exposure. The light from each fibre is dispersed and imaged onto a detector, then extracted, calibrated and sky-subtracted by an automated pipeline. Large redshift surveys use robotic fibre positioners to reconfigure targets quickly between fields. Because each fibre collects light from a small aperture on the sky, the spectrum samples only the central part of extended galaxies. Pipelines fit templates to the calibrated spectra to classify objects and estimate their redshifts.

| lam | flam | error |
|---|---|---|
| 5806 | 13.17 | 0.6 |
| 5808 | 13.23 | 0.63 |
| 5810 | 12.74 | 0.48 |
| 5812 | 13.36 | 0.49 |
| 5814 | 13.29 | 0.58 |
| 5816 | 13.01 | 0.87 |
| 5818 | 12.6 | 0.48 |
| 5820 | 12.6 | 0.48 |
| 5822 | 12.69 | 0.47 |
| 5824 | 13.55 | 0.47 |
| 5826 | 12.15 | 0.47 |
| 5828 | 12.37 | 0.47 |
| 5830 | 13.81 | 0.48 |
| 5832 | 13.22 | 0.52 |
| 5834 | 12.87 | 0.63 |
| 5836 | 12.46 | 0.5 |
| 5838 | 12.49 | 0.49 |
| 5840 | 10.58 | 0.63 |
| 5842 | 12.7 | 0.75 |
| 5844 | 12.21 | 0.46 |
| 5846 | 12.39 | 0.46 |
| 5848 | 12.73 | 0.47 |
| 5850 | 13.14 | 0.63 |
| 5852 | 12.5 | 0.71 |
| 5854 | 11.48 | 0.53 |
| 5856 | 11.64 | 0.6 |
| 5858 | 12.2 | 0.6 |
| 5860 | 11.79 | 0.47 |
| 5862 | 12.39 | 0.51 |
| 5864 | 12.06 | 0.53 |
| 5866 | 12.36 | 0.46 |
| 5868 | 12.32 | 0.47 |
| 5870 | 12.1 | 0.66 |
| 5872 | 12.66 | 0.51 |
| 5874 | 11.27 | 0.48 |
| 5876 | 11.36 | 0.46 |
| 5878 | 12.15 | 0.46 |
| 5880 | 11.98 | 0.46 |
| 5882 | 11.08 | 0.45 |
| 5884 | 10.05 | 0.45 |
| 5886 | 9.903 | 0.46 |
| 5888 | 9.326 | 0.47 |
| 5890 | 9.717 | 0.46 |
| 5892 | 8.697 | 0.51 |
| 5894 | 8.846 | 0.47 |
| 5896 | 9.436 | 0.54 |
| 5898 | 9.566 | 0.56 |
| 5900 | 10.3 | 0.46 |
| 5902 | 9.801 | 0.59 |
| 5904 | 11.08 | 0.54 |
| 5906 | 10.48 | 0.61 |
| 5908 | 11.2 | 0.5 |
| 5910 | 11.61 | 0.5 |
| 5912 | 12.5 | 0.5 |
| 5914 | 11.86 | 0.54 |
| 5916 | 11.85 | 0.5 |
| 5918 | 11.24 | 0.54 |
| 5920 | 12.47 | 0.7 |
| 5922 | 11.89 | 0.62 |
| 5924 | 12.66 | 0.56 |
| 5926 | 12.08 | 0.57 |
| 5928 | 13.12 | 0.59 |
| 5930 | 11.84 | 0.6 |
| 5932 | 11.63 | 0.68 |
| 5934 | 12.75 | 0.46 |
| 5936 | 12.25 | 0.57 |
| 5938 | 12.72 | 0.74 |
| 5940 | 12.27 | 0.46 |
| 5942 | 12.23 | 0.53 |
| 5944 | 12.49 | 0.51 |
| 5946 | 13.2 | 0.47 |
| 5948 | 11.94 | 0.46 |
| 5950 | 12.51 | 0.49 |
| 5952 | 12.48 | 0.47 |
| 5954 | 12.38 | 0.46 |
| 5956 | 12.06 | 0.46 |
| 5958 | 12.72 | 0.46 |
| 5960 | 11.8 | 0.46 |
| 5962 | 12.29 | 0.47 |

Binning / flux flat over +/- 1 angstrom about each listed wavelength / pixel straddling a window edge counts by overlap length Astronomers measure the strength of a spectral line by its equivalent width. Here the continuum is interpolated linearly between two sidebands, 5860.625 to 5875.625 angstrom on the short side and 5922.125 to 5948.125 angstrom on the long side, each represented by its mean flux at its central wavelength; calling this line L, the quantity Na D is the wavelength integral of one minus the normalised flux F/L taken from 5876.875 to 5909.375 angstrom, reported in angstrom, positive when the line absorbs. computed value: 5.3 angstrom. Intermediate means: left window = 12.1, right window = 12.4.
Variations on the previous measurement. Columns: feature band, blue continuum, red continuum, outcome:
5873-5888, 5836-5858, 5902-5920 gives 1.0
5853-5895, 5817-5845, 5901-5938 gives 3.5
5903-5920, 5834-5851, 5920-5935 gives 1.1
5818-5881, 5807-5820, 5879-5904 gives -4.2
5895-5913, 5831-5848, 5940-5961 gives 2.5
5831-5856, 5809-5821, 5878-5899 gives -1.2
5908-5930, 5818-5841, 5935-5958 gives 0.7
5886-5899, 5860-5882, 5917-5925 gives 2.9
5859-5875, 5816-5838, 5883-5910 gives -1.4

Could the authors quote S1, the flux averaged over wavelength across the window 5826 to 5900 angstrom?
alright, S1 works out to 11.6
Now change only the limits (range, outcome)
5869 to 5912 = 10.6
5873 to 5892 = 10.7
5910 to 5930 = 12.1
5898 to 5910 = 10.6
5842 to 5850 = 12.6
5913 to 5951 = 12.3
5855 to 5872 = 12.1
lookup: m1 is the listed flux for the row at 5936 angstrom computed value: 12.25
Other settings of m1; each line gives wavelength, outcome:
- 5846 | 12.39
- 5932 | 11.63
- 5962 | 12.29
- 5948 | 11.94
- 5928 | 13.12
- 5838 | 12.49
